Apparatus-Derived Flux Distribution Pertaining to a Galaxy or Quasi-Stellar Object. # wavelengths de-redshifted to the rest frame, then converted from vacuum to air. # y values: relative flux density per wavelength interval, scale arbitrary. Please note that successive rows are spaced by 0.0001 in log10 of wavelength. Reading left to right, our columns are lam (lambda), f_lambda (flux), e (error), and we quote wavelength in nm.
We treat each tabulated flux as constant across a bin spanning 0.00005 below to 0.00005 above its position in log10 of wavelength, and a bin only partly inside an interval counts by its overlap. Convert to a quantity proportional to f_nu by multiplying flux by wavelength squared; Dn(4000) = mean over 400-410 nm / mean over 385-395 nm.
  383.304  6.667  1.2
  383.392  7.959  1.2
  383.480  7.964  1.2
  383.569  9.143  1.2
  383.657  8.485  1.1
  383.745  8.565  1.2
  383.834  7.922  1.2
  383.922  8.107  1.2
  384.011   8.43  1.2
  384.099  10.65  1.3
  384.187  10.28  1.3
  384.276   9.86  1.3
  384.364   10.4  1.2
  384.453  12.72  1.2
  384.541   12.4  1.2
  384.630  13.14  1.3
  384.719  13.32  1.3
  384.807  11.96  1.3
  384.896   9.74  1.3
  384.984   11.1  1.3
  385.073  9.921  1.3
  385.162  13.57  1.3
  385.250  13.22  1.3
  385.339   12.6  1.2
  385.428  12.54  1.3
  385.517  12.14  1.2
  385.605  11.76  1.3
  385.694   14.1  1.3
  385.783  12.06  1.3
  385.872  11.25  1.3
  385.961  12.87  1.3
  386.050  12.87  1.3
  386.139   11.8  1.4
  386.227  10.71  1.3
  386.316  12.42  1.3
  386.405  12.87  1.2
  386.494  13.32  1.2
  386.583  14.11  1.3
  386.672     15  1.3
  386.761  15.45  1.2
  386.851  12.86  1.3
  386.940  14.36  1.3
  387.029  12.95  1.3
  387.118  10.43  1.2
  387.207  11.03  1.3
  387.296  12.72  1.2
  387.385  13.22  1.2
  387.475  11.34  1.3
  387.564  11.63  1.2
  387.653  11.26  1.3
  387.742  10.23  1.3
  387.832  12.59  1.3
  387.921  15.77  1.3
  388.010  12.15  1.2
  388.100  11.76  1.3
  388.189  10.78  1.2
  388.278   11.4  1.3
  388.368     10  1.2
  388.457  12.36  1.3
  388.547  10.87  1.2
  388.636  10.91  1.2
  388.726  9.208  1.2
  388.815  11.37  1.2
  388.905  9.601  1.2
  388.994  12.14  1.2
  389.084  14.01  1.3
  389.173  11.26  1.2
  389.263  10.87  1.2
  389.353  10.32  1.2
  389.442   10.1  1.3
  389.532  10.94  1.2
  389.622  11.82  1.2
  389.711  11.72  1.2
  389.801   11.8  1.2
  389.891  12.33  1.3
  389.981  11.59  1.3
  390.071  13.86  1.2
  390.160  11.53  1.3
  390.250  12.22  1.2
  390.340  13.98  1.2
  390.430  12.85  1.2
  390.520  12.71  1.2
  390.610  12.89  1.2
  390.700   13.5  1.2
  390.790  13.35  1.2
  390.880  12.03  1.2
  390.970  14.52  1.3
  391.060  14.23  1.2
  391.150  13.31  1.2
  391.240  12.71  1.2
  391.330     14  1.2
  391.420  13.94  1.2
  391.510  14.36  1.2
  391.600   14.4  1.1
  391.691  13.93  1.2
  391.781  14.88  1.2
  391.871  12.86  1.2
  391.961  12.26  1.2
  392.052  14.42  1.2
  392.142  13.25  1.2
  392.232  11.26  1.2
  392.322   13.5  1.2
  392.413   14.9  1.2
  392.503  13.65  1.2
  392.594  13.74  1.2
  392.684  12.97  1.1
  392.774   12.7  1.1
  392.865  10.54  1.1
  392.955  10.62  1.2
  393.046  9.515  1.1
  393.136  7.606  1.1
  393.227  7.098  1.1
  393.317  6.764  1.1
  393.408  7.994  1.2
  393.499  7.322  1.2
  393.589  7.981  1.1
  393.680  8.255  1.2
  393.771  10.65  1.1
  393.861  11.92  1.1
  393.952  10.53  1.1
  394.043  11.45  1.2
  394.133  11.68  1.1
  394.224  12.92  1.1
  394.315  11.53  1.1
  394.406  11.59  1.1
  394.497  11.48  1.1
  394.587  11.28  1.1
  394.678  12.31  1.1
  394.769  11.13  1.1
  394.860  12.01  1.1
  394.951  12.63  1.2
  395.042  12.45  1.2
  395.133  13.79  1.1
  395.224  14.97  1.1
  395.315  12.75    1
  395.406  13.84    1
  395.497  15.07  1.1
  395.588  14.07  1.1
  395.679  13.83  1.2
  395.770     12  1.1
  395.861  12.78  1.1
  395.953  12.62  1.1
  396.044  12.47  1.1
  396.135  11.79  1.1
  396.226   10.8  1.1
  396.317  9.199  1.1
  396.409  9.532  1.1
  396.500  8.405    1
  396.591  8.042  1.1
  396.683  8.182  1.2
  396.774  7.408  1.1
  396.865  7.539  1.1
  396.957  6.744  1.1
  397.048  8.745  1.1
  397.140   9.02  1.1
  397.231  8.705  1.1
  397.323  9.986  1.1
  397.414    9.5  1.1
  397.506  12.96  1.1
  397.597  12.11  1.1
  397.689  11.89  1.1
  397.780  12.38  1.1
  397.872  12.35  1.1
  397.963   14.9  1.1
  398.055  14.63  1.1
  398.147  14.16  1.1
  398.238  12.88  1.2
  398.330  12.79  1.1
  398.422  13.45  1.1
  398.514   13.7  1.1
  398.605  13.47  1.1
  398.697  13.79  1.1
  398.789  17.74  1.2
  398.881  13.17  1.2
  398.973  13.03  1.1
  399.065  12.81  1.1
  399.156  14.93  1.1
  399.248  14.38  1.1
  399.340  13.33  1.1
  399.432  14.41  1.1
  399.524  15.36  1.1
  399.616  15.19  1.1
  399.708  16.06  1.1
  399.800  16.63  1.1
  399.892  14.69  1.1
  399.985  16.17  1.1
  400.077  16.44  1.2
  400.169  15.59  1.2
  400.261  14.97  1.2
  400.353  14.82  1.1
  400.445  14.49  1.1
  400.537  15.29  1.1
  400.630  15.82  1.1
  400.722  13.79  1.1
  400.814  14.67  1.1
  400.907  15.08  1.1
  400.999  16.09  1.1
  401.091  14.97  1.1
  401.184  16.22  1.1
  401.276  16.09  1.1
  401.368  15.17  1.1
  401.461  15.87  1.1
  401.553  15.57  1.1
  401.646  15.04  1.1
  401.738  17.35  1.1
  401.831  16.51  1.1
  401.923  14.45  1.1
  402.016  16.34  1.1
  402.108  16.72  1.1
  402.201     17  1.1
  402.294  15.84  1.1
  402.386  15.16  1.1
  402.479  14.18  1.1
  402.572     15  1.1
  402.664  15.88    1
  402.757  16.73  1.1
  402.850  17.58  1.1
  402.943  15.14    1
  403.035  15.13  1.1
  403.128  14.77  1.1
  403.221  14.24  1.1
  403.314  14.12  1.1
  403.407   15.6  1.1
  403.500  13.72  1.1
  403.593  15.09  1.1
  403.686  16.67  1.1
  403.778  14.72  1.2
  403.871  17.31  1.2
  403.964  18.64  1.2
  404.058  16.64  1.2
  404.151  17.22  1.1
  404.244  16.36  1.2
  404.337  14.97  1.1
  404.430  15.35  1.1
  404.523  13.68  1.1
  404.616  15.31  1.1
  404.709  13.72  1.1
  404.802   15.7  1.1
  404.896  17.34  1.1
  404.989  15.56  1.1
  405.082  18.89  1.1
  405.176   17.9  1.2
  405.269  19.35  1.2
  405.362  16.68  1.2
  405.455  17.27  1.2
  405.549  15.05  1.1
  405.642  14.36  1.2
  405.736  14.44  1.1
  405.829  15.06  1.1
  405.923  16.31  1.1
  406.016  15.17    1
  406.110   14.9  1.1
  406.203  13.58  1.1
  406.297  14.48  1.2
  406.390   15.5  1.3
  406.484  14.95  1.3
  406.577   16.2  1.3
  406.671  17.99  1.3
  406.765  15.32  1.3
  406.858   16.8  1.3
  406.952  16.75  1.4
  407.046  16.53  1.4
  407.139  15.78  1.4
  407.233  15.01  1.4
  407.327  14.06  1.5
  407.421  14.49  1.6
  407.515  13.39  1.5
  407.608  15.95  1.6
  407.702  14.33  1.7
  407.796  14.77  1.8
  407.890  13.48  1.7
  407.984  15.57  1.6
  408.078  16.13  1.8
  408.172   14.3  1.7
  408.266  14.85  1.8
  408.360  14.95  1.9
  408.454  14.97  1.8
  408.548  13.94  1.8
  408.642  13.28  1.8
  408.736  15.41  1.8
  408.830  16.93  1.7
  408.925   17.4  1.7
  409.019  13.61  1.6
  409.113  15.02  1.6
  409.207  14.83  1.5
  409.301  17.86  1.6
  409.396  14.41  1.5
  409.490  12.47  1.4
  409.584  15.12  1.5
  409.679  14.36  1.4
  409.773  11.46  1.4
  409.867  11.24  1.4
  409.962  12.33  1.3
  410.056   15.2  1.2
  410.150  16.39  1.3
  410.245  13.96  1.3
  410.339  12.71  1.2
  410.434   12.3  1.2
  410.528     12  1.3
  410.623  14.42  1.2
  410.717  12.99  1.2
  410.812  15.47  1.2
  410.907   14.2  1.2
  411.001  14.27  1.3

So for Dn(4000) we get 1.38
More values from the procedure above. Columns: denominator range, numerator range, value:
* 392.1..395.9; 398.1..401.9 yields 1.32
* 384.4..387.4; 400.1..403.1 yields 1.35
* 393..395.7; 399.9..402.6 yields 1.44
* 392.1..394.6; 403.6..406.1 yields 1.57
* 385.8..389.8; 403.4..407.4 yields 1.45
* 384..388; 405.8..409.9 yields 1.37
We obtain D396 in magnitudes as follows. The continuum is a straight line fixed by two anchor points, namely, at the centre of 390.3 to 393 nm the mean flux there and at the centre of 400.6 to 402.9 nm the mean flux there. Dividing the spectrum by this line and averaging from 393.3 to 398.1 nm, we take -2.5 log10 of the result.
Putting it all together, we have 0.272 mag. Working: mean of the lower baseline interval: 13.3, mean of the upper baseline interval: 15.7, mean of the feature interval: 11.1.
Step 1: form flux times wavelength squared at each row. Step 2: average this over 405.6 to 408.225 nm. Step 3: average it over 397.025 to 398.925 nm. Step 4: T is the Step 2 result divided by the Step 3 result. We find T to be 1.27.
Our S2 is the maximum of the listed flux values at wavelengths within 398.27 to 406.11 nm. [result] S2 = 19.35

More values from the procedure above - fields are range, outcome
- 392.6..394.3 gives 12.97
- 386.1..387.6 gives 15.45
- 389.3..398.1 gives 15.07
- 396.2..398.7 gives 14.9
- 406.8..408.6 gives 16.8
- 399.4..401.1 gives 16.63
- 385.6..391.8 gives 15.77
